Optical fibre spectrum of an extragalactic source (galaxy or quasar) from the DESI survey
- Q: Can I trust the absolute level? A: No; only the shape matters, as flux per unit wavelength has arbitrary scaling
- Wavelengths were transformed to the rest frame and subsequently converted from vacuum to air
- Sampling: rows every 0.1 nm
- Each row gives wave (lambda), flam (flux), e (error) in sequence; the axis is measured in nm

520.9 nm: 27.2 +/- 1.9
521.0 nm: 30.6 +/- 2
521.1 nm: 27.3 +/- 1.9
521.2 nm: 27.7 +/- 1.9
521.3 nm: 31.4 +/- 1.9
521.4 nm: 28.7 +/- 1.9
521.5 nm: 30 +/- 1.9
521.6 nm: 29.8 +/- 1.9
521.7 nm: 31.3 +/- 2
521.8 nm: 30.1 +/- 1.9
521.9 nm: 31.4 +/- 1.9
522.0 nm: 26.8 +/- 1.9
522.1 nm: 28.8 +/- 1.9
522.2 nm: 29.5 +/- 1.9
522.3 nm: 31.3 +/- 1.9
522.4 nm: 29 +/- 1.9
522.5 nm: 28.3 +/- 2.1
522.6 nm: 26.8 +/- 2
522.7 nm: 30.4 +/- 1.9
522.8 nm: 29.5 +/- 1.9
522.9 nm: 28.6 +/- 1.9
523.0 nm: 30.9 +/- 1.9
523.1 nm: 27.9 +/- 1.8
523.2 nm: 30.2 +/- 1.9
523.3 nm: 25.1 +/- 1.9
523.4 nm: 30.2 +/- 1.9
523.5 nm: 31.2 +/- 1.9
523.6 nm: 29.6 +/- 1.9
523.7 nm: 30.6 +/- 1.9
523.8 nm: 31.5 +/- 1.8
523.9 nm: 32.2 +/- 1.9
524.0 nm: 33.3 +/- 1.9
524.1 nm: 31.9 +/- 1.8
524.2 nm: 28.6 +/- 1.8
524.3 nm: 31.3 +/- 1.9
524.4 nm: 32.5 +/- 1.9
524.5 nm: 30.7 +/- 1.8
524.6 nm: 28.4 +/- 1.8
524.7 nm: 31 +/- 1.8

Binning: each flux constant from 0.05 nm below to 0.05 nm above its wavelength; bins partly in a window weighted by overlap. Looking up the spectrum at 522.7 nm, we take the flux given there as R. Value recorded 30.4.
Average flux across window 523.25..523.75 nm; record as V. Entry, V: 29.3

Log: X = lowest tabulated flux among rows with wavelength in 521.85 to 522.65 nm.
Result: 26.8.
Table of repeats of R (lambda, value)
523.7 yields 30.6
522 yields 26.8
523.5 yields 31.2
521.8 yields 30.1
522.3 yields 31.3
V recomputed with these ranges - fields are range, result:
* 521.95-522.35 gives 29.1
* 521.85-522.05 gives 29.1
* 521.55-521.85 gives 30.4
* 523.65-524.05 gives 31.9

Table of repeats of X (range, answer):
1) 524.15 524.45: 28.6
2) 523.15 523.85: 25.1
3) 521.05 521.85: 27.3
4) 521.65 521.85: 30.1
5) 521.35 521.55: 28.7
